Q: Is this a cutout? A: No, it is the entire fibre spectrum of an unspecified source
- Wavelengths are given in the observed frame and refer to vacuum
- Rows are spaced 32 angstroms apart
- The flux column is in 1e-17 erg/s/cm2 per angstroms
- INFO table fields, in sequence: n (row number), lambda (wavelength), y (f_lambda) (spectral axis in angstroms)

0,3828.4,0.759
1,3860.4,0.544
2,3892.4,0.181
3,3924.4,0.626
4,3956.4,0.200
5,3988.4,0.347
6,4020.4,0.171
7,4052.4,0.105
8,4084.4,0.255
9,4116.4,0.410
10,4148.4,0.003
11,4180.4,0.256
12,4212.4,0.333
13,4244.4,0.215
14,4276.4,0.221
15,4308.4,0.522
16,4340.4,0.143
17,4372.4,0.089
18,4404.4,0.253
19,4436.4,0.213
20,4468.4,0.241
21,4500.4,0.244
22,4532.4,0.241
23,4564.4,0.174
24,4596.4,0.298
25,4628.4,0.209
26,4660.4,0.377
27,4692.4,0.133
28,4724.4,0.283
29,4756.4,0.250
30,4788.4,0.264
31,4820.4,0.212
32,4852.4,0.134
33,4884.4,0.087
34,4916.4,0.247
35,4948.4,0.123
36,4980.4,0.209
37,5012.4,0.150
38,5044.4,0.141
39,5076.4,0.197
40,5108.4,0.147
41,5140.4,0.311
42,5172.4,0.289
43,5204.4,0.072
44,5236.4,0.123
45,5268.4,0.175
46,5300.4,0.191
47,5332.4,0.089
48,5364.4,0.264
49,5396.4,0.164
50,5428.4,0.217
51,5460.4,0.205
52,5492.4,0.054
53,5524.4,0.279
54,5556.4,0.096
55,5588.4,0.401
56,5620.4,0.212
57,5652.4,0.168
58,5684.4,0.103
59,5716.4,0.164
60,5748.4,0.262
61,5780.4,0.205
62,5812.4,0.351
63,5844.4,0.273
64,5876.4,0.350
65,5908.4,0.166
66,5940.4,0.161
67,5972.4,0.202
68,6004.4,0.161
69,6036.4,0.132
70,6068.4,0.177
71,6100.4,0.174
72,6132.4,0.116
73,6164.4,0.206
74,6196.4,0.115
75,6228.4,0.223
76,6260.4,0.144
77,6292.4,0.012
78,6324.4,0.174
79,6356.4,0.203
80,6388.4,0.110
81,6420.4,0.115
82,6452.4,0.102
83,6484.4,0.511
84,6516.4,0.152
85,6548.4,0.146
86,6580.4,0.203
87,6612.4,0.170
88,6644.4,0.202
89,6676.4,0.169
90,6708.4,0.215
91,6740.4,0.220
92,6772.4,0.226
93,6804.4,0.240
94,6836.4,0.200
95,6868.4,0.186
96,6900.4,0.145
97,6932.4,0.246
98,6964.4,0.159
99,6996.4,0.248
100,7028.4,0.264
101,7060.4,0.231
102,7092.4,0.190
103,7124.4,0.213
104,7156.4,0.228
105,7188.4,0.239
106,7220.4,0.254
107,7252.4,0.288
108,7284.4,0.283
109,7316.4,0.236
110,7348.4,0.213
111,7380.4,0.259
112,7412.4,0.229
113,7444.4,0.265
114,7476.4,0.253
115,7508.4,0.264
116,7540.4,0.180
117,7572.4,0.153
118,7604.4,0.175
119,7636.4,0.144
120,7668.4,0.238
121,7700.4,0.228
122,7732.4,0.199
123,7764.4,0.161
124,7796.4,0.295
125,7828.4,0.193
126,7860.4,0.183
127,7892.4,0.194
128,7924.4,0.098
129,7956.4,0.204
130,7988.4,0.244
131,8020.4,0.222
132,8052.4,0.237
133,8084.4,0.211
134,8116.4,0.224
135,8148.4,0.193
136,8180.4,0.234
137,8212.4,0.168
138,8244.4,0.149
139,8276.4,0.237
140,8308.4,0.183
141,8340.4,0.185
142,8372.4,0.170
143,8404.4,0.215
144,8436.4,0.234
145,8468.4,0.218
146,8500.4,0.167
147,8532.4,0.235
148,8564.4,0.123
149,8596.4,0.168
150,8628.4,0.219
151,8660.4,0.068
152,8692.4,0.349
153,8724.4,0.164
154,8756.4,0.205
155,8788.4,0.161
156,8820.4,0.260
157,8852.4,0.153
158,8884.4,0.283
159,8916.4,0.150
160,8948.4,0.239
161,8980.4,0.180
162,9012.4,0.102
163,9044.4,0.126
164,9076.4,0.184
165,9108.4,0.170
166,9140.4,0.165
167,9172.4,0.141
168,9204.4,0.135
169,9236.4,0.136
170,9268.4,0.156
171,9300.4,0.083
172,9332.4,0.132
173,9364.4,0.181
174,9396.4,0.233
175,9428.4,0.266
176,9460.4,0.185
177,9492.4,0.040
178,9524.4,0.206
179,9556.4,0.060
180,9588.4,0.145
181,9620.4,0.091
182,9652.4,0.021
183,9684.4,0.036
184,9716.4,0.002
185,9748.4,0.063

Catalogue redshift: 0.738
